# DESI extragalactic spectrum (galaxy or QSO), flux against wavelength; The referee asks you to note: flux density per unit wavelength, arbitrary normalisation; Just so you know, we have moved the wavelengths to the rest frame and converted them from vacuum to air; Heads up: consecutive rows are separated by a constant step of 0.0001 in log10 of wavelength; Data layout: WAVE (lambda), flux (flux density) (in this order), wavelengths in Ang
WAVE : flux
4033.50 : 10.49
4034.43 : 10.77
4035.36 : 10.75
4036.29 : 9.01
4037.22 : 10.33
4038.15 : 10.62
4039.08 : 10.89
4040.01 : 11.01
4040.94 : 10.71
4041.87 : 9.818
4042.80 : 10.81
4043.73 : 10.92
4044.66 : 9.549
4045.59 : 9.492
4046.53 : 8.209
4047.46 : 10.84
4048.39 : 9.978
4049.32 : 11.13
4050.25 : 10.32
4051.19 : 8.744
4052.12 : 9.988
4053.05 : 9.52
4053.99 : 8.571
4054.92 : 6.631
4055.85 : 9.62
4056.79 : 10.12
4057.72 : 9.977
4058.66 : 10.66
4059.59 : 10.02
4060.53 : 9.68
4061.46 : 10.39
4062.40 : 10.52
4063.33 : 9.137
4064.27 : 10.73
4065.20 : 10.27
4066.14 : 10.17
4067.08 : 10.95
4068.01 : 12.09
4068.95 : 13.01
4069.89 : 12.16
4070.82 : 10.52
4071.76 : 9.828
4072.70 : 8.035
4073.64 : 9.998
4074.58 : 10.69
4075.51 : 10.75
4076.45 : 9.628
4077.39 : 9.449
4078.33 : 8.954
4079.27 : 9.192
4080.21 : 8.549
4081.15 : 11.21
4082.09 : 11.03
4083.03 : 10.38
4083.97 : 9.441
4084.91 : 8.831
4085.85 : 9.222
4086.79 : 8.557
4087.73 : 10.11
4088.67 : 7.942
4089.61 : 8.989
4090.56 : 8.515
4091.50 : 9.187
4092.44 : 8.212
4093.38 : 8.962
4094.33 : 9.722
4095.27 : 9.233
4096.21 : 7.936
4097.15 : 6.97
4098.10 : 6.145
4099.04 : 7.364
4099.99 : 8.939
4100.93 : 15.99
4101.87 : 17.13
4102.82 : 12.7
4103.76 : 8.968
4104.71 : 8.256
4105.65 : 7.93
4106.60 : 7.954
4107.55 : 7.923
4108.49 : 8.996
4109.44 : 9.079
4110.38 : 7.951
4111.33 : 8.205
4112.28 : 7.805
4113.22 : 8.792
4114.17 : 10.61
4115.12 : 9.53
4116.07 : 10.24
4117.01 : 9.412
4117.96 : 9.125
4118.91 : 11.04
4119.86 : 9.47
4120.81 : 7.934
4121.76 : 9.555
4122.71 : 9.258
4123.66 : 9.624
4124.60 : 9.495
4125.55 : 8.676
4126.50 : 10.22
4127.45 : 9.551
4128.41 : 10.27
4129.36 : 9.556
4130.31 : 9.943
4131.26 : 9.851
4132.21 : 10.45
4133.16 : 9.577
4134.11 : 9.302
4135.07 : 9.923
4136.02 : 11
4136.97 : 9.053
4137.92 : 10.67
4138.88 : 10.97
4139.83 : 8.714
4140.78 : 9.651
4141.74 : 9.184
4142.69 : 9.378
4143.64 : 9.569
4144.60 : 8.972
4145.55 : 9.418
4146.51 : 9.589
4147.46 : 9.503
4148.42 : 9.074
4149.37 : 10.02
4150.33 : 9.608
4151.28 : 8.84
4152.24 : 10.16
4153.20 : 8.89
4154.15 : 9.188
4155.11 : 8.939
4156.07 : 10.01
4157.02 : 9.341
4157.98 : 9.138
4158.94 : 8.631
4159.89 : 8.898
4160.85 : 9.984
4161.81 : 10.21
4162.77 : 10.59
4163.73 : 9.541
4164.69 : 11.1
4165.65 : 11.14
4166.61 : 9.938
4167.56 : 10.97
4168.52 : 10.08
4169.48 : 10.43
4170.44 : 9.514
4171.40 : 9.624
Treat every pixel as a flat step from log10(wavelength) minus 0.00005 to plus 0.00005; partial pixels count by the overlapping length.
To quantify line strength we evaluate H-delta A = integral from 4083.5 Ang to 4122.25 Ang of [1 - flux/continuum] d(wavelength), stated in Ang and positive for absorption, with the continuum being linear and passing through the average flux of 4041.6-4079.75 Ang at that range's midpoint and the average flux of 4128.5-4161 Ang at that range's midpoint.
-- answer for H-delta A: 2.2 Ang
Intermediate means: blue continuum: 10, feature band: 9.24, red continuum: 9.56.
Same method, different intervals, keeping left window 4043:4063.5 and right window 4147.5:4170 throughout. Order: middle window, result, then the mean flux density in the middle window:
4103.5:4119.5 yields 1.4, 8.93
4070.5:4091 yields 0.5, 9.53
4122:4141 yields 0.0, 9.79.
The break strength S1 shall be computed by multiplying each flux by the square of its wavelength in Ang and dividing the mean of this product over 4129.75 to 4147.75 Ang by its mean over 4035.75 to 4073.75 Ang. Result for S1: 1.0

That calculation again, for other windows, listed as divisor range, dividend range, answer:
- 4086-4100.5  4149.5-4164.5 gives 1.15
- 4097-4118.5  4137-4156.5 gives 1.03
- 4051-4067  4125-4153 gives 1.03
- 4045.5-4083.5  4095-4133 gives 0.97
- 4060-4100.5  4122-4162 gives 1.03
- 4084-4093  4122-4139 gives 1.13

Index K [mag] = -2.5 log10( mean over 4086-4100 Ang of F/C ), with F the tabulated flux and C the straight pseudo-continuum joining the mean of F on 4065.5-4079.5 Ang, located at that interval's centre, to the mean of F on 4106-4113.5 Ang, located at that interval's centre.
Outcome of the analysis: 0.10 mag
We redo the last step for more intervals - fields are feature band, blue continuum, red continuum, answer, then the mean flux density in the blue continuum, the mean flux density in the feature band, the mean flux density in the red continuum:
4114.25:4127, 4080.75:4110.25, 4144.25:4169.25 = 0.00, 9.39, 9.54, 9.7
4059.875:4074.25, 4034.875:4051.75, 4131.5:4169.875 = -0.04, 10.2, 10.5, 9.74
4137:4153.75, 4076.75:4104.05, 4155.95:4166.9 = 0.03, 9.59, 9.53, 9.87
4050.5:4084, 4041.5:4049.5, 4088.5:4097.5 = -0.07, 10.1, 10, 8.61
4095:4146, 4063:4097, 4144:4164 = 0.01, 9.74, 9.51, 9.45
